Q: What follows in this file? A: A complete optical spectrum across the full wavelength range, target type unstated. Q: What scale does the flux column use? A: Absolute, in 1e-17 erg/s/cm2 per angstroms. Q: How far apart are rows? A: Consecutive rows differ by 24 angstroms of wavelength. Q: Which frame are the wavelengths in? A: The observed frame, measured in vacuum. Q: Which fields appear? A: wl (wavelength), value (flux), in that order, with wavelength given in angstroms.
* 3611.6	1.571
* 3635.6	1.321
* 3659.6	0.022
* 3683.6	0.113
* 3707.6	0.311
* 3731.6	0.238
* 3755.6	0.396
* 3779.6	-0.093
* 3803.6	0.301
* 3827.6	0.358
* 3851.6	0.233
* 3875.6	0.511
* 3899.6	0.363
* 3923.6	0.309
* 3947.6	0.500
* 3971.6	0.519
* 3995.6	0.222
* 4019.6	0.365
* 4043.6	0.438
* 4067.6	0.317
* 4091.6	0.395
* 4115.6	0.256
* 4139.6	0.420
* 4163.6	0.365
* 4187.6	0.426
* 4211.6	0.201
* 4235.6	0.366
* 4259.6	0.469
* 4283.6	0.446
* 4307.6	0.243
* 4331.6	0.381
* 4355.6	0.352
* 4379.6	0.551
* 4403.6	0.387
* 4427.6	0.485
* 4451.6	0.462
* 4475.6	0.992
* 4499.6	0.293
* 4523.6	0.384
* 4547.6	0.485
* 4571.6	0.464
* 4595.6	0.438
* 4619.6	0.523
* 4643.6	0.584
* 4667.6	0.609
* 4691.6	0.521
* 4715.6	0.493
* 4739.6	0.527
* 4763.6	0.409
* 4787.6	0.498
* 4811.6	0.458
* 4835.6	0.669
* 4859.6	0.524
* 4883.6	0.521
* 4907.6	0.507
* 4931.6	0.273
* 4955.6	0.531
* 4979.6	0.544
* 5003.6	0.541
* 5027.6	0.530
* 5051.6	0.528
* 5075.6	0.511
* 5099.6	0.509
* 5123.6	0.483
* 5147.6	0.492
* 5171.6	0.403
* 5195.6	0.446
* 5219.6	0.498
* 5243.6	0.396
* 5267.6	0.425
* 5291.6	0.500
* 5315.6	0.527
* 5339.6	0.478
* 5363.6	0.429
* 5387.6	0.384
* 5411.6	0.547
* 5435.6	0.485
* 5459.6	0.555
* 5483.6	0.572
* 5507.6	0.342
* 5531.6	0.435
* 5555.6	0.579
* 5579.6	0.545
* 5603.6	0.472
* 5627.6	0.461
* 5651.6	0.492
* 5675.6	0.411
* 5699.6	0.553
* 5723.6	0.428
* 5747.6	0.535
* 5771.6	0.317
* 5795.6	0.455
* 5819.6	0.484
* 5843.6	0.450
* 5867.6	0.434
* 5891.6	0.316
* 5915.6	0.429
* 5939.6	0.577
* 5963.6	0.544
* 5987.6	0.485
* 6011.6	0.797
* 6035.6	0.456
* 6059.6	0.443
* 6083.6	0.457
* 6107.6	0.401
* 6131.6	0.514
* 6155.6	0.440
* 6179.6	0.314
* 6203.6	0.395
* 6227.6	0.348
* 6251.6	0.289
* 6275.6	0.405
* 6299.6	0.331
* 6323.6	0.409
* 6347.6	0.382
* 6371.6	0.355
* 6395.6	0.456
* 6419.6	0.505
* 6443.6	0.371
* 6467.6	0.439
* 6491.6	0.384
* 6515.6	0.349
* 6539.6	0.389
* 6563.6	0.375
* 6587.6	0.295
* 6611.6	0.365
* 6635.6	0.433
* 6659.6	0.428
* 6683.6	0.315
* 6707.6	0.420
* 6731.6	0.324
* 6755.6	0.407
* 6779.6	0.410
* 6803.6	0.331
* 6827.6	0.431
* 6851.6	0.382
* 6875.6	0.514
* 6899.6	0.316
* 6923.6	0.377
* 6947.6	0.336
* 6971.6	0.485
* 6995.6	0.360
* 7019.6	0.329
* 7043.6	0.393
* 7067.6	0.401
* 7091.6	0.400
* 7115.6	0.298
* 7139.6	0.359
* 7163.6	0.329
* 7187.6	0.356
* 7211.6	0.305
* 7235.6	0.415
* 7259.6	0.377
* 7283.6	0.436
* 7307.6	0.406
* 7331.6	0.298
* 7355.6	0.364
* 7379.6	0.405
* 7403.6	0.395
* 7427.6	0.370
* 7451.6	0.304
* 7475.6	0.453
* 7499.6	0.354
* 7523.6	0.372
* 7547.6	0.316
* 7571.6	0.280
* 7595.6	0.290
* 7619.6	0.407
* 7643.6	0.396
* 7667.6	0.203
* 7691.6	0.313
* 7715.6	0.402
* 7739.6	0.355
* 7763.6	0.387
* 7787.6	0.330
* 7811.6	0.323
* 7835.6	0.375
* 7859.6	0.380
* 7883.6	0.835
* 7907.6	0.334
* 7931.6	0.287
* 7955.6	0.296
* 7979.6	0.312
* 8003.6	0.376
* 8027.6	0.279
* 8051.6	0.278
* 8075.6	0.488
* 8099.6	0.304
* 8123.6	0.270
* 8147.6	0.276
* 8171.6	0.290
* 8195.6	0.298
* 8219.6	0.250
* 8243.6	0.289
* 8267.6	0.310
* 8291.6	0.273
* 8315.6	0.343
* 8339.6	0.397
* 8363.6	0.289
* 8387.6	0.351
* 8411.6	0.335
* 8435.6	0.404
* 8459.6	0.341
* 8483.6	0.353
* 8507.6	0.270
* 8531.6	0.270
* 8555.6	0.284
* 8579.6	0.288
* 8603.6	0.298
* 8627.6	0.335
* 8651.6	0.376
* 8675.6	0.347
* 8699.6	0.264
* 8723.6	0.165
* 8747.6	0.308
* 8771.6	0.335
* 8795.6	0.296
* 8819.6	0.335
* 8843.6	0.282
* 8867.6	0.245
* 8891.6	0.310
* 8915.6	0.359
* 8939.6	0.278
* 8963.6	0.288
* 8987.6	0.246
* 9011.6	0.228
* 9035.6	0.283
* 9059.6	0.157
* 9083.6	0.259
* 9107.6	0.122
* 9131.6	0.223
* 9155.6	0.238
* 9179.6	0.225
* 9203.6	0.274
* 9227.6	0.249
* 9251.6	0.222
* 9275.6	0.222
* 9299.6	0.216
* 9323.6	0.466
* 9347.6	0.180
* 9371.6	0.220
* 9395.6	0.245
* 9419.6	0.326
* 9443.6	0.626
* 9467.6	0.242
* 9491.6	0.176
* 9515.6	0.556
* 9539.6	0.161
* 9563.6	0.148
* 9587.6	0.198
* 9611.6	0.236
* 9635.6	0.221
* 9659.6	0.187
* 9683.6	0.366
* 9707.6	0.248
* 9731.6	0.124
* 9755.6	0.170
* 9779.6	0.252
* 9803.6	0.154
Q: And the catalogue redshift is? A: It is 0.20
